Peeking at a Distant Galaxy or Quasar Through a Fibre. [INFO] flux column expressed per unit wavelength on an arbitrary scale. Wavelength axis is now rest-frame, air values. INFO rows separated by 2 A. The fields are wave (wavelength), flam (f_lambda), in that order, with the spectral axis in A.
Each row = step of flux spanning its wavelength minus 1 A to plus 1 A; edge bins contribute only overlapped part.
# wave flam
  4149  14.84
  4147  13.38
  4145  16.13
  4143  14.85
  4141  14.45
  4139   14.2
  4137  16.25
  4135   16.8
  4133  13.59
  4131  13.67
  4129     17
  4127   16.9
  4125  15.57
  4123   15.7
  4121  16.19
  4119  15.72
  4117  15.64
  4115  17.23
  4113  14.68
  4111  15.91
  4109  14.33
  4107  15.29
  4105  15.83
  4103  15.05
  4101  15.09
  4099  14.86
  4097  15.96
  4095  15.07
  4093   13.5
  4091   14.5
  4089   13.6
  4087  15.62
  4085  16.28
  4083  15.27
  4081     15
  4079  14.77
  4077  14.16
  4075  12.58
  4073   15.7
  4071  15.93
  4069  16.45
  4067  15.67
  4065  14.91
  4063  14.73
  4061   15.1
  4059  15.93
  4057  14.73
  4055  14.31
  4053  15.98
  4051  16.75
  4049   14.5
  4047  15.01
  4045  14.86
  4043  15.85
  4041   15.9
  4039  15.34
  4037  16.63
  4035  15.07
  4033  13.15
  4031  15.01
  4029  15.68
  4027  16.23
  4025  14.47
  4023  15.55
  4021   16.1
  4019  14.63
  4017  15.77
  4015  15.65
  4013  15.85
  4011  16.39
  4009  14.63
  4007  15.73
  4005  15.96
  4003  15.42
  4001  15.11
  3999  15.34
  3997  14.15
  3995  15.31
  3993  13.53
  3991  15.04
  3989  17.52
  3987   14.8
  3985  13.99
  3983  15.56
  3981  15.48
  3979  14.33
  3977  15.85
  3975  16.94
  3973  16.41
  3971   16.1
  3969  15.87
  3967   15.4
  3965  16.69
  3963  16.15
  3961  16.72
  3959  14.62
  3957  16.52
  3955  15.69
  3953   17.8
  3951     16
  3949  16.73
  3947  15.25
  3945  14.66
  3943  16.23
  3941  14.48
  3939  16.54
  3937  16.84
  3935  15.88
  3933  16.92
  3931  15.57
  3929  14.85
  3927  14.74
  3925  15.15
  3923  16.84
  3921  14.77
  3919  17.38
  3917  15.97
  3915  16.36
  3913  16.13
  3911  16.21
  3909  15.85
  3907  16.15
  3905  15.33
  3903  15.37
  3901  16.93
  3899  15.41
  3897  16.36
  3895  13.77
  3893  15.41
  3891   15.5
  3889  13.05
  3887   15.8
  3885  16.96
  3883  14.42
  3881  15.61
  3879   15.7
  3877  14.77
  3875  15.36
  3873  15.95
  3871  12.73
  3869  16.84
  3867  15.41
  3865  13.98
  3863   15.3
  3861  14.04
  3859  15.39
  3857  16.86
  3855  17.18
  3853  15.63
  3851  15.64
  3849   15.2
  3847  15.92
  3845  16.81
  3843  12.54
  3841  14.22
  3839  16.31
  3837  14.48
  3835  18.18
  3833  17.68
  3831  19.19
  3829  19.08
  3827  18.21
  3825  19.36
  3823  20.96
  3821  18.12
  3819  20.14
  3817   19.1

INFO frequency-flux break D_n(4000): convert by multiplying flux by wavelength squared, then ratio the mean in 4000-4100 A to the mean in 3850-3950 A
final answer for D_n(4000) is 1.05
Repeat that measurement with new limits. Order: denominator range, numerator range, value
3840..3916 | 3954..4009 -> 1.06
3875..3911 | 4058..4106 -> 1.07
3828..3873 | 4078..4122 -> 1.09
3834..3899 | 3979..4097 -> 1.08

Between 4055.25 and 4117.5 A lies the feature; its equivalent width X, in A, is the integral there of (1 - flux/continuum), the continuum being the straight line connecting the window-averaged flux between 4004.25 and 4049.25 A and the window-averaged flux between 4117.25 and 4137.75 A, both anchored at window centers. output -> 1.87 A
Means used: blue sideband 15.4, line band 15.1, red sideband 15.7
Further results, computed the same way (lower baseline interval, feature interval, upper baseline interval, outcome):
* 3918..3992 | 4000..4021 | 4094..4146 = 0.23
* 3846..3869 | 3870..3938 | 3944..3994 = 0.22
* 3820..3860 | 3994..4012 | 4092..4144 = 0.72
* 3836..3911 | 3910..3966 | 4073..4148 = -2.48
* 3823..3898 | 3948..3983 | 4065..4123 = -1.09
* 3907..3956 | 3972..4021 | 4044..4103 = 0.44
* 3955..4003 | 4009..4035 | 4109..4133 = 0.42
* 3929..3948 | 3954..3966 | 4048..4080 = -0.31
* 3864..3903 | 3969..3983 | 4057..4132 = -0.52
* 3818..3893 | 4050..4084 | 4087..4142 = 0.60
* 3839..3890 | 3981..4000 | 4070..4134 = 0.22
